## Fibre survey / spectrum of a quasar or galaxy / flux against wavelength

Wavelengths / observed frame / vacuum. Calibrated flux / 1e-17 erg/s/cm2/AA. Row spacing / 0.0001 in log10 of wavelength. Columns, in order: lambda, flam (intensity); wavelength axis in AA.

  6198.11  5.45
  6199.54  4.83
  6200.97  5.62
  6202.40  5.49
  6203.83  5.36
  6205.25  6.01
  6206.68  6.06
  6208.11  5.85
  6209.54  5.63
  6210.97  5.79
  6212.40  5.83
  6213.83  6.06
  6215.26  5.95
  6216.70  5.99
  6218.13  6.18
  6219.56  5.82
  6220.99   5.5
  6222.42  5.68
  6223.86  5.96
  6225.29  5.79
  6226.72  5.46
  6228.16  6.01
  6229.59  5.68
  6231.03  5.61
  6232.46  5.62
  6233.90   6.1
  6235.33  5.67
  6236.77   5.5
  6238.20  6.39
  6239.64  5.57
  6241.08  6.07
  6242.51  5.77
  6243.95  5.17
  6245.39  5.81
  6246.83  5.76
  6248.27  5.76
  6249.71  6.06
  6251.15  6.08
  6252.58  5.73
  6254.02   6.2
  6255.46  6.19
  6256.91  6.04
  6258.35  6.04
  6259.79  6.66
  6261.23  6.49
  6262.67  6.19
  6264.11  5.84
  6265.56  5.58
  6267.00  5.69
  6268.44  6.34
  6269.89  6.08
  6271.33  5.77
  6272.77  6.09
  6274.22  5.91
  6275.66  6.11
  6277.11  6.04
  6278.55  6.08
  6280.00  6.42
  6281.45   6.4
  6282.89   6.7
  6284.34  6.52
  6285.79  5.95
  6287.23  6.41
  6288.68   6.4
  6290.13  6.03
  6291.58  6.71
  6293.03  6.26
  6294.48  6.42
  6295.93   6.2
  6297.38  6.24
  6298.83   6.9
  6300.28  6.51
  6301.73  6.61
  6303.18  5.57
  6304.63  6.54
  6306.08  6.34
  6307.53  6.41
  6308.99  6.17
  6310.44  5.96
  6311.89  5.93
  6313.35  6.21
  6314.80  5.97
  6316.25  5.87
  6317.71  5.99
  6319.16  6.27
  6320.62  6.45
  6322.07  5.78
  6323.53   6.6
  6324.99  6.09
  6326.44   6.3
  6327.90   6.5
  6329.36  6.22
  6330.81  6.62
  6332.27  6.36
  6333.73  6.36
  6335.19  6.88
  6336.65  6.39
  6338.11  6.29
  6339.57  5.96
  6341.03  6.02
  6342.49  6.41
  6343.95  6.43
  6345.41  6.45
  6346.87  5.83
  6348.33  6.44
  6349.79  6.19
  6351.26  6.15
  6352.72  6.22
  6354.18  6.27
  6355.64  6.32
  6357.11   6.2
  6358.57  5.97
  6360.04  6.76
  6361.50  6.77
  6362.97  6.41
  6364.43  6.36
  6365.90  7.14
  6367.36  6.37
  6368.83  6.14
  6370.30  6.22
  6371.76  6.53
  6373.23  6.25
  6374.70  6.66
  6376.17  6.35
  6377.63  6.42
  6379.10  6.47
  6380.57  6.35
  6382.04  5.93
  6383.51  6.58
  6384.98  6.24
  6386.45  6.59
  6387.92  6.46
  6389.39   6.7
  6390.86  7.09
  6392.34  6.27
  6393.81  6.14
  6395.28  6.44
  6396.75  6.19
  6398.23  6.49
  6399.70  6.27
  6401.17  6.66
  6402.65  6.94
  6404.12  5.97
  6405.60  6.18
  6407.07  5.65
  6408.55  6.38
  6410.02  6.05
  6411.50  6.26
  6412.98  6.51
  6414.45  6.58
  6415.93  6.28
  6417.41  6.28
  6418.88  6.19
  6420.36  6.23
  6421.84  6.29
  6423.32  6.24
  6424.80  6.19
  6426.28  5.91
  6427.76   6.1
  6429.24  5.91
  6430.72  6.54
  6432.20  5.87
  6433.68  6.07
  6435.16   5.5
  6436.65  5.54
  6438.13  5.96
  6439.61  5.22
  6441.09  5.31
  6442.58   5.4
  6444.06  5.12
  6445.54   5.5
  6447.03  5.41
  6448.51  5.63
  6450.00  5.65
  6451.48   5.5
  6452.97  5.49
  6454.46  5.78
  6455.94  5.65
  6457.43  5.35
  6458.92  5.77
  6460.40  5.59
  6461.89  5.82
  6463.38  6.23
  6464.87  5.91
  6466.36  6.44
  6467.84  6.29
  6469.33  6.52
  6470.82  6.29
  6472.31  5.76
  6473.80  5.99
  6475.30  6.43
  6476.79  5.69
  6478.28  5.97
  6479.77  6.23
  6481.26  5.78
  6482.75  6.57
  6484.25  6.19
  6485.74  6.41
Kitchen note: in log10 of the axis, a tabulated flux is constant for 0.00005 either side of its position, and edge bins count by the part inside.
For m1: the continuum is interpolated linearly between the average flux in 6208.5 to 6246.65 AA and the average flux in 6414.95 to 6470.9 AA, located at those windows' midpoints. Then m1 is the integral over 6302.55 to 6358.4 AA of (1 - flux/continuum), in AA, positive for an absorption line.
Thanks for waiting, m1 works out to -3.9 AA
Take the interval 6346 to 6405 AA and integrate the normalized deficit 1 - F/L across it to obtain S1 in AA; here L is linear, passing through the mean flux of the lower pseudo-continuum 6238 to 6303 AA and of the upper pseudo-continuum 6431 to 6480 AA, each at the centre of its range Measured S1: -4.6 AA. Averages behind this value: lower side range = 6.13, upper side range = 5.79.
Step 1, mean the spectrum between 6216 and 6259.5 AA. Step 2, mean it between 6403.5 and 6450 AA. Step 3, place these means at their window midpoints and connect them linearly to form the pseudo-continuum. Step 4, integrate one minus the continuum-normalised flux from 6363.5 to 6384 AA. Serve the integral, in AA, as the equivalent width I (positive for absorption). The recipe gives -1.7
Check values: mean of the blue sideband 5.85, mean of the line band 6.41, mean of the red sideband 5.94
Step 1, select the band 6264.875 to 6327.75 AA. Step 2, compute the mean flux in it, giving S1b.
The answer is 6.21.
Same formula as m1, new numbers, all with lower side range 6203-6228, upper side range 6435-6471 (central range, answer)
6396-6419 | -2.32 AA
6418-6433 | -1.11 AA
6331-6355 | -2.23 AA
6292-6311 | -1.79 AA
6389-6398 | -1.14 AA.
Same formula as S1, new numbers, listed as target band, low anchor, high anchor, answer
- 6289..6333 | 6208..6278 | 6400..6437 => -1.9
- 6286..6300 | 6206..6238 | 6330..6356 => -0.6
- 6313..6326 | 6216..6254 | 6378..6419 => -0.1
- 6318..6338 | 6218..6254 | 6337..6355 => -0.7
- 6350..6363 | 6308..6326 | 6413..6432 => -0.4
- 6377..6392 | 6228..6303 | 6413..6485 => -1.2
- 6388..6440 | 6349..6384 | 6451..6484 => -0.2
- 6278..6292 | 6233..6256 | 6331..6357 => -0.7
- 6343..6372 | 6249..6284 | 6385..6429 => -0.5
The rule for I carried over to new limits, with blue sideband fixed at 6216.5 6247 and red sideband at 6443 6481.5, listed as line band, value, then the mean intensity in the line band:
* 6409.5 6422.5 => -1.06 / 6.3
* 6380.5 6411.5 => -2.87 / 6.36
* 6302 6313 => -0.68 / 6.15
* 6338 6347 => -0.64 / 6.22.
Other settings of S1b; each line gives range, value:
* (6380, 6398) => 6.42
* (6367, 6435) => 6.31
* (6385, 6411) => 6.38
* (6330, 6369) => 6.36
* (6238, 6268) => 5.95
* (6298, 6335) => 6.27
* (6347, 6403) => 6.41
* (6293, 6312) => 6.3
